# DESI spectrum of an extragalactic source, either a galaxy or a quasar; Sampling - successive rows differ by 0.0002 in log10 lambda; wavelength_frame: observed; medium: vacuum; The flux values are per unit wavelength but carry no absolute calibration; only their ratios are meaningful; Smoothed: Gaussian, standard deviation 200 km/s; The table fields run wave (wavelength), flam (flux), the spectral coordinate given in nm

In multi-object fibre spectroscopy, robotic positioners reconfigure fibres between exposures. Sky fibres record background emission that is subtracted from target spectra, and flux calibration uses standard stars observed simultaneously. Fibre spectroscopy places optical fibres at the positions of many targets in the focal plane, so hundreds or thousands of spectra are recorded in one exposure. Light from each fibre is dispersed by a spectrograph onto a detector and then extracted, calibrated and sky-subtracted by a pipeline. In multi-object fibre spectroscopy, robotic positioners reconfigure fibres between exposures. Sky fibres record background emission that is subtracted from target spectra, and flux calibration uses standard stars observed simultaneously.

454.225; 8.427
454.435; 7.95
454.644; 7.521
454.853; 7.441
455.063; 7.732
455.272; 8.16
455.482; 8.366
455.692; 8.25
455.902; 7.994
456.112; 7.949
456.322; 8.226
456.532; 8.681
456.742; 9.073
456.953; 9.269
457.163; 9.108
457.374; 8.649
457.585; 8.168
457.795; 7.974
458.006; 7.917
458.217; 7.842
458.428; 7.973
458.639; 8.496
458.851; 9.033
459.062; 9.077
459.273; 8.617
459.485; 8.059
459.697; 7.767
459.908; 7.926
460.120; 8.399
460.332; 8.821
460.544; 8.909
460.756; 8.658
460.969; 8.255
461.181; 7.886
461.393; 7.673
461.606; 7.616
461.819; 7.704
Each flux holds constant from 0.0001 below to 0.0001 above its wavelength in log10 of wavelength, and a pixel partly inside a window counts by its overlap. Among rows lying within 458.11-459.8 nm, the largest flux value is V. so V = 9.077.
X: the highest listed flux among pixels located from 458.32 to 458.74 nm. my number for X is 8.496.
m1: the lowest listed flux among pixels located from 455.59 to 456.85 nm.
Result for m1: 7.949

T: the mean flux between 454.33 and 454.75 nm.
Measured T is 7.74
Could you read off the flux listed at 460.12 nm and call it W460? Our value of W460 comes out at 8.399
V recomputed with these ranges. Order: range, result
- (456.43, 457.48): 9.269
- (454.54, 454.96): 7.521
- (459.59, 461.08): 8.909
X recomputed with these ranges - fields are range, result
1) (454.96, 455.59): 8.366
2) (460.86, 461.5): 8.255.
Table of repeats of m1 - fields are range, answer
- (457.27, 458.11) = 7.917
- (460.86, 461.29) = 7.886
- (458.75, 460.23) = 7.767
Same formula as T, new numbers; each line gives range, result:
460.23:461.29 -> 8.5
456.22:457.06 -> 8.82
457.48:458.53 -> 7.98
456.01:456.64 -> 8.3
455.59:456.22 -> 8.06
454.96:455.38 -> 7.96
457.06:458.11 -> 8.36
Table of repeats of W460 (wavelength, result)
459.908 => 7.926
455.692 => 8.25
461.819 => 7.704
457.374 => 8.649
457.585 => 8.168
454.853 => 7.441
